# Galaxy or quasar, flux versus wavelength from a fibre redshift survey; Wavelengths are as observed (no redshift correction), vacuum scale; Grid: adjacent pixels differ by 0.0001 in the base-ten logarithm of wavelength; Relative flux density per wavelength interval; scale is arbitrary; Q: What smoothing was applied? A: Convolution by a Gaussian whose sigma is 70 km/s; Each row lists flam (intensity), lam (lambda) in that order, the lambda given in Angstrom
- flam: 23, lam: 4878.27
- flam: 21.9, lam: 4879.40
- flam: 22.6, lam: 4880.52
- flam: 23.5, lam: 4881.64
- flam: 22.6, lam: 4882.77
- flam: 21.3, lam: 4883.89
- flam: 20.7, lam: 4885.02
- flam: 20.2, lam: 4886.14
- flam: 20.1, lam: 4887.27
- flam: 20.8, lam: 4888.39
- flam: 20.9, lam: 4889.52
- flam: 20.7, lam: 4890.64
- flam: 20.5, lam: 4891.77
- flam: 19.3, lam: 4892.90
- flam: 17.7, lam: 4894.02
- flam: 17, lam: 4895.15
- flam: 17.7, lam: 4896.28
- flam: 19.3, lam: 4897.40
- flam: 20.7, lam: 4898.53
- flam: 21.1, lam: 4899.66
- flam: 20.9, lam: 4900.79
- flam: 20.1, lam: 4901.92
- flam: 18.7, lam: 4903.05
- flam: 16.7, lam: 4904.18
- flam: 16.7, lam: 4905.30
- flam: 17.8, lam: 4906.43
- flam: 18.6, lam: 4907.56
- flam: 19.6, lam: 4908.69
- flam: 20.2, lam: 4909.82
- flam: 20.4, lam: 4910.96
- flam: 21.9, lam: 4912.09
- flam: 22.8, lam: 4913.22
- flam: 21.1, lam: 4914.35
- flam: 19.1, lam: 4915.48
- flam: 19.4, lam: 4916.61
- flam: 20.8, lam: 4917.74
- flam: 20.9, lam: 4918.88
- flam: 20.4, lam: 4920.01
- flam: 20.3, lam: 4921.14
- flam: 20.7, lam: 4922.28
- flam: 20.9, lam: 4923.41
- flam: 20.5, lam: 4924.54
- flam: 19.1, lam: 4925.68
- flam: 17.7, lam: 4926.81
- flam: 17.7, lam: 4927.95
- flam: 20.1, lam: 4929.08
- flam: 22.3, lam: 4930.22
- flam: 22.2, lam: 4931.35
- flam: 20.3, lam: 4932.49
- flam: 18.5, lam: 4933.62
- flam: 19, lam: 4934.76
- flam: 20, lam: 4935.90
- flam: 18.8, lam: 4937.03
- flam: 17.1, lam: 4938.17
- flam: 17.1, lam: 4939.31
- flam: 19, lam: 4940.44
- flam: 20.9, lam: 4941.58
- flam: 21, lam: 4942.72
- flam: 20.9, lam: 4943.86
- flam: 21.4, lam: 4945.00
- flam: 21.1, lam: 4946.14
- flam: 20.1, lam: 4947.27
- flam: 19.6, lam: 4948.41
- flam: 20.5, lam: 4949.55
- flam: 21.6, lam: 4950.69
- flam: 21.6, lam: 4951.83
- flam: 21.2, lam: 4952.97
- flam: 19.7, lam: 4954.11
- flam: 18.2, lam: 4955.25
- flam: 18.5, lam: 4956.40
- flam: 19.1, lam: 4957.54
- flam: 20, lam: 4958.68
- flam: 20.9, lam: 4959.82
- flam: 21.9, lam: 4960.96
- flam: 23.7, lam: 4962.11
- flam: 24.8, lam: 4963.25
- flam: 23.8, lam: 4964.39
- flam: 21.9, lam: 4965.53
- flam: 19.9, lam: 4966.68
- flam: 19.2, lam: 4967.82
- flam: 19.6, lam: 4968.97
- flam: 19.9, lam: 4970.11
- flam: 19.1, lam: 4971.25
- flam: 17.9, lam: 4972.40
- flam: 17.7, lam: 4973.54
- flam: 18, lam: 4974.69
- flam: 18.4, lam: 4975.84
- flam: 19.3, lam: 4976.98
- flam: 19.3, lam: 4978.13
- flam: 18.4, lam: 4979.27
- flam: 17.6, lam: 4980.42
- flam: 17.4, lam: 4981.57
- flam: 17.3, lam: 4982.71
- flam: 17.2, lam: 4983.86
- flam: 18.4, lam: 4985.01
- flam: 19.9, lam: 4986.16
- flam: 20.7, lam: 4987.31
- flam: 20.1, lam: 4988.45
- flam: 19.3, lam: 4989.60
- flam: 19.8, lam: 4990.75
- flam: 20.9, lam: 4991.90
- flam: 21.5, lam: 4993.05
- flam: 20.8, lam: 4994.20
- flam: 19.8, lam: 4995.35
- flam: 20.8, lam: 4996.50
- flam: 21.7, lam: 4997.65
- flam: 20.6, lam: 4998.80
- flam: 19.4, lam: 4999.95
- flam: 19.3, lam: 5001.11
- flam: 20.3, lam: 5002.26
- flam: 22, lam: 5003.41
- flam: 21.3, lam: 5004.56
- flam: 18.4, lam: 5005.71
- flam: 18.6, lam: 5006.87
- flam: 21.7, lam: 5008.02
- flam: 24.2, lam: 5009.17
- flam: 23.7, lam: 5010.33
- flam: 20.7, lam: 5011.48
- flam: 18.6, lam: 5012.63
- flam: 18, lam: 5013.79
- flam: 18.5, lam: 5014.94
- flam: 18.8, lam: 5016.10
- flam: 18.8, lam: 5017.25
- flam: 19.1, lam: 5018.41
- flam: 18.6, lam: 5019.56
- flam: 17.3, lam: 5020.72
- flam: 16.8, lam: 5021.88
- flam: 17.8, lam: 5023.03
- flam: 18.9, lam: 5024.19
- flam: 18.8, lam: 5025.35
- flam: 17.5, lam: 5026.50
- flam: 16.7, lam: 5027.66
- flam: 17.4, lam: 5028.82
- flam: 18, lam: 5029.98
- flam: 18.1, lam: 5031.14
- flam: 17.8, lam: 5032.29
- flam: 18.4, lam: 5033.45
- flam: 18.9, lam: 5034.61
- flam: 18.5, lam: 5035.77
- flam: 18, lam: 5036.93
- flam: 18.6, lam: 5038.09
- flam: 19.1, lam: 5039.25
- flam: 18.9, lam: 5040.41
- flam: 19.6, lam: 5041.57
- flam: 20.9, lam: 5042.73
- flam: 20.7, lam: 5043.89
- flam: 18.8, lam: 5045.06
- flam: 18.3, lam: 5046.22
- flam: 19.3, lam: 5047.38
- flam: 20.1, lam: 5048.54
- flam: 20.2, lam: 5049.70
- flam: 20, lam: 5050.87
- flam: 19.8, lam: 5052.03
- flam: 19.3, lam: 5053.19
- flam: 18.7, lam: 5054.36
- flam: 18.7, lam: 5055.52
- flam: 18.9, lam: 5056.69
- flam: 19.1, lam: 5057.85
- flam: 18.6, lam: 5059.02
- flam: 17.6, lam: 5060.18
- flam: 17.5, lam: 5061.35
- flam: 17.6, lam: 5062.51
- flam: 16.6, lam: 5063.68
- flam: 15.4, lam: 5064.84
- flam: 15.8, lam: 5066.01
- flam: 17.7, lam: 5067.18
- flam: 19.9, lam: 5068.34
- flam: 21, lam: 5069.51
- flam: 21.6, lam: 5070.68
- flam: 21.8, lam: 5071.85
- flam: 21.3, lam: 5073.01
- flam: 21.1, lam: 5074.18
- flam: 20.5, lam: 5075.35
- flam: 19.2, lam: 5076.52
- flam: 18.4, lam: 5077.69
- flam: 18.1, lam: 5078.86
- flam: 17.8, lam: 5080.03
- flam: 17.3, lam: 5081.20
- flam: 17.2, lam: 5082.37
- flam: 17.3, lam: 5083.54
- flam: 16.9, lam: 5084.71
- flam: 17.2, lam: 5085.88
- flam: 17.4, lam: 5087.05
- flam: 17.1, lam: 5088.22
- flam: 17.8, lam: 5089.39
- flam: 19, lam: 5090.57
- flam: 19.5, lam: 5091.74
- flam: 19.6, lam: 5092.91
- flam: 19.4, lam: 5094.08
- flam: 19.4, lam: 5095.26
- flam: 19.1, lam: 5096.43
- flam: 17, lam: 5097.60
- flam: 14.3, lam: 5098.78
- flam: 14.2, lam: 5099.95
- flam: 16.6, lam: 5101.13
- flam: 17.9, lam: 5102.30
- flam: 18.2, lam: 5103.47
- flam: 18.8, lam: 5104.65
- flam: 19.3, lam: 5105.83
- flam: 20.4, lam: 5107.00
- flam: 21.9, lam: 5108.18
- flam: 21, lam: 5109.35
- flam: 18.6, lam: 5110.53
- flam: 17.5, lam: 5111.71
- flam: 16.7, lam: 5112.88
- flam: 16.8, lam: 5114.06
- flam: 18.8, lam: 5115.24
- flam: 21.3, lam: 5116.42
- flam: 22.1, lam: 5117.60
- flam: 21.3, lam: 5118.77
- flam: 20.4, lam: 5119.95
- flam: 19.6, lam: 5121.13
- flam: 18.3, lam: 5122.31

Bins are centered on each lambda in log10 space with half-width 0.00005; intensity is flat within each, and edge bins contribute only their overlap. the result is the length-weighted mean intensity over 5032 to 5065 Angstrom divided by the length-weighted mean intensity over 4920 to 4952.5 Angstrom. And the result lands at 0.94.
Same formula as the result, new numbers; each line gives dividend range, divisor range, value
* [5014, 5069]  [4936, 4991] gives 0.93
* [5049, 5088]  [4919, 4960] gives 0.93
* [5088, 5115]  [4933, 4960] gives 0.92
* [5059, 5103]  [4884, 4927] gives 0.92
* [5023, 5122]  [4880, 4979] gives 0.93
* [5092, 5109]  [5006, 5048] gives 0.97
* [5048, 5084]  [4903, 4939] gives 0.96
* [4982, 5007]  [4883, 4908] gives 1.02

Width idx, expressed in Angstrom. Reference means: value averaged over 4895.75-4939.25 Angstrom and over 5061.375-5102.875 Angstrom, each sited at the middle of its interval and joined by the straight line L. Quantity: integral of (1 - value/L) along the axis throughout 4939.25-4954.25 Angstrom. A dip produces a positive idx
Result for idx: -0.8 Angstrom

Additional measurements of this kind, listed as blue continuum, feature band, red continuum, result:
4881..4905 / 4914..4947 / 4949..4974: 0.5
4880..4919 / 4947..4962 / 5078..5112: -0.6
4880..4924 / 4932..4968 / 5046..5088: -1.2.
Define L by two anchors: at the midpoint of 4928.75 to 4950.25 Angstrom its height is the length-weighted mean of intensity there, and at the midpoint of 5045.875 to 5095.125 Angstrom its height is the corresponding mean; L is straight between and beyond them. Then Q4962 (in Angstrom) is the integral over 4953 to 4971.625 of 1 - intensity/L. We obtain -0.8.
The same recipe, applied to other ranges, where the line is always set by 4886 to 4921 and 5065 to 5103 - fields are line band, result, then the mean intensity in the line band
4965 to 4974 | -0.08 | 19.4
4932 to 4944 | 0.13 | 19.3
